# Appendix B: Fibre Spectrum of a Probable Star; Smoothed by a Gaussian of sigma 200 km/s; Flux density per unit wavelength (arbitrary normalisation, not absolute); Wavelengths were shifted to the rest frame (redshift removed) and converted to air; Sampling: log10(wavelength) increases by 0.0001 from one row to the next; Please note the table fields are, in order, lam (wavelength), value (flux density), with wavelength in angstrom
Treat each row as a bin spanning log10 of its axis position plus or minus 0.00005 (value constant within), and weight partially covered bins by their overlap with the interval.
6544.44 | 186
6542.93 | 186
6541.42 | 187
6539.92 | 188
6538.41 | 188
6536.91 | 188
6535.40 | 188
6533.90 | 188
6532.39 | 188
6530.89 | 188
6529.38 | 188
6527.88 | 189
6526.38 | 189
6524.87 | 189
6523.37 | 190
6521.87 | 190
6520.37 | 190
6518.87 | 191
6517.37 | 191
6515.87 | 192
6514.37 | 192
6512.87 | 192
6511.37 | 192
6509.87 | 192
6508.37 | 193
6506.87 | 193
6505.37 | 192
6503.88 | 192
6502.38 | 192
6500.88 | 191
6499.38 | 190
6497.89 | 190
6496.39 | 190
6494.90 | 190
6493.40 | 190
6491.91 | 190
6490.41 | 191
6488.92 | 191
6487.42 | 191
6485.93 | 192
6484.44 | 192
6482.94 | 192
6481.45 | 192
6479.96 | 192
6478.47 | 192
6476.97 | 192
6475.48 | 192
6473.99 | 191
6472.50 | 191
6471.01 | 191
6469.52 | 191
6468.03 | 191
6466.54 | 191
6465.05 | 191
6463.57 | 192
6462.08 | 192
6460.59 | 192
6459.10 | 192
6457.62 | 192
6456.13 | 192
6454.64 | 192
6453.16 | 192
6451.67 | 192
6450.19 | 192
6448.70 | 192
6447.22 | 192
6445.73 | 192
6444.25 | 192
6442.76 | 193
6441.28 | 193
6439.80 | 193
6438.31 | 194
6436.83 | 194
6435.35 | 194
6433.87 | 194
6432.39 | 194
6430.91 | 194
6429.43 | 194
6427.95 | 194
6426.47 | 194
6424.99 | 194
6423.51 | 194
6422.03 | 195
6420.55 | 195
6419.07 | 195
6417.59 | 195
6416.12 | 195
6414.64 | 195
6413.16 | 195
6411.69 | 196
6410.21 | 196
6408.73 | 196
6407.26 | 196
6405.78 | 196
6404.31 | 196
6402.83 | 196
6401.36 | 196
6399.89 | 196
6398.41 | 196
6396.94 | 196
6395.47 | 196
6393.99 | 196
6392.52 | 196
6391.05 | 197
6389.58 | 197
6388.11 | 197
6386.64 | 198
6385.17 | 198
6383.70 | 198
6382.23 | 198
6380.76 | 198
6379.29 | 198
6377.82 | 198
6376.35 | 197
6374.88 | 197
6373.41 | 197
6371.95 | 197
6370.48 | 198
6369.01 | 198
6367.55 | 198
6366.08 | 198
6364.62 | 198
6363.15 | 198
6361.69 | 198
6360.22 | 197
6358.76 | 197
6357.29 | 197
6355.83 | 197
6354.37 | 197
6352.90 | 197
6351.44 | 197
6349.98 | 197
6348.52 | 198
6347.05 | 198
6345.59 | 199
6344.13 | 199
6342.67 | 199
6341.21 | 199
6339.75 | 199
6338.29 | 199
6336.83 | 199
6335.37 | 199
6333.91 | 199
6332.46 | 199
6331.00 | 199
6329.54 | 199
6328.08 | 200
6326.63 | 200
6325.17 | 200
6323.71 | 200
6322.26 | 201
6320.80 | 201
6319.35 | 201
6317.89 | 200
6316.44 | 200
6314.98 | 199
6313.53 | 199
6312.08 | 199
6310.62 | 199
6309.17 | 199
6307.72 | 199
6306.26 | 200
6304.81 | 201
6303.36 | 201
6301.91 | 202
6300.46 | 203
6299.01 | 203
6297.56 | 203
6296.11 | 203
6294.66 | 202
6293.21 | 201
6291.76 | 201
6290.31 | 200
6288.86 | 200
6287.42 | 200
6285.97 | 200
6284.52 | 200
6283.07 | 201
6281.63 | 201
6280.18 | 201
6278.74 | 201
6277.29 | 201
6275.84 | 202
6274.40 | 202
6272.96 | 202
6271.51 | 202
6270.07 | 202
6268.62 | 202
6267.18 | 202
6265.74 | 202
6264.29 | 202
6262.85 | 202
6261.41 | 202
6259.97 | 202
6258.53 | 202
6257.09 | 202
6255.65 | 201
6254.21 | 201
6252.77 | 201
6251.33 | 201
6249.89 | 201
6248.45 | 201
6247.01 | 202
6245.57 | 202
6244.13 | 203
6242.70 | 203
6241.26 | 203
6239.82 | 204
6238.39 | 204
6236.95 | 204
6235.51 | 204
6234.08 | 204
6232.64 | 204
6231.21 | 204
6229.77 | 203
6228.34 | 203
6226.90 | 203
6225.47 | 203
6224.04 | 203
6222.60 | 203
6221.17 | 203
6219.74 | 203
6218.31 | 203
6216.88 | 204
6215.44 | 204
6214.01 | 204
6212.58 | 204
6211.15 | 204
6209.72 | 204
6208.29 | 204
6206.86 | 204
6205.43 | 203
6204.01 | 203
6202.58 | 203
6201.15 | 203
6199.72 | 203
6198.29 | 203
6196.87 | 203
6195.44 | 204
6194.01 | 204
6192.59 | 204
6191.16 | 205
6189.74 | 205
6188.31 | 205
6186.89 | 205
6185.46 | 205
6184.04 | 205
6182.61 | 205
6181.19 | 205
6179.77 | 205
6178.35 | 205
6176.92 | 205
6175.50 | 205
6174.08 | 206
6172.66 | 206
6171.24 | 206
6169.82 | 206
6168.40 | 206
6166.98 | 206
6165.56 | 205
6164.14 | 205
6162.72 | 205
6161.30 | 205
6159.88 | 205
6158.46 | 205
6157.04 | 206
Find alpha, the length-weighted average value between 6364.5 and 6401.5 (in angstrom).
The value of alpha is 197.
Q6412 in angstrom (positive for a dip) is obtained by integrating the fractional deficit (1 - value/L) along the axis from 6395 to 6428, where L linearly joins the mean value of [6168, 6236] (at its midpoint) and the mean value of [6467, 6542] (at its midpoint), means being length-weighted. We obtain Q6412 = -0.11 angstrom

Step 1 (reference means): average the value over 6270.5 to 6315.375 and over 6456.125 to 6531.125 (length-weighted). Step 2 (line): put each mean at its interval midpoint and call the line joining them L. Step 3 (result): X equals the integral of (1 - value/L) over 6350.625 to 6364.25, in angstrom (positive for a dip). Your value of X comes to 0.0 angstrom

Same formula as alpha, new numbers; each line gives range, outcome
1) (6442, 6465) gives 192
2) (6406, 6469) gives 193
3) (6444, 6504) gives 191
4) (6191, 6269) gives 203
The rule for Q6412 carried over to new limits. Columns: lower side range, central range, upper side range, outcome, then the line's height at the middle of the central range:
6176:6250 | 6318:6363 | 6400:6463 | -0.2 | 198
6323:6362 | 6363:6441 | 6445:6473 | -0.4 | 195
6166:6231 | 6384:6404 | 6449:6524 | -0.1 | 196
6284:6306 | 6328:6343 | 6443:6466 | 0.0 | 199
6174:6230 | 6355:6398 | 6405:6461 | -0.2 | 196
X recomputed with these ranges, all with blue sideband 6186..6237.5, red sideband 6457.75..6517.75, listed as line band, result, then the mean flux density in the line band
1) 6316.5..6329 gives -0.1 angstrom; 200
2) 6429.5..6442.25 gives 0.0 angstrom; 194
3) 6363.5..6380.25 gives -0.1 angstrom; 198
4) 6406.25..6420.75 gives -0.1 angstrom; 195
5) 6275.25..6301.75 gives -0.1 angstrom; 201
